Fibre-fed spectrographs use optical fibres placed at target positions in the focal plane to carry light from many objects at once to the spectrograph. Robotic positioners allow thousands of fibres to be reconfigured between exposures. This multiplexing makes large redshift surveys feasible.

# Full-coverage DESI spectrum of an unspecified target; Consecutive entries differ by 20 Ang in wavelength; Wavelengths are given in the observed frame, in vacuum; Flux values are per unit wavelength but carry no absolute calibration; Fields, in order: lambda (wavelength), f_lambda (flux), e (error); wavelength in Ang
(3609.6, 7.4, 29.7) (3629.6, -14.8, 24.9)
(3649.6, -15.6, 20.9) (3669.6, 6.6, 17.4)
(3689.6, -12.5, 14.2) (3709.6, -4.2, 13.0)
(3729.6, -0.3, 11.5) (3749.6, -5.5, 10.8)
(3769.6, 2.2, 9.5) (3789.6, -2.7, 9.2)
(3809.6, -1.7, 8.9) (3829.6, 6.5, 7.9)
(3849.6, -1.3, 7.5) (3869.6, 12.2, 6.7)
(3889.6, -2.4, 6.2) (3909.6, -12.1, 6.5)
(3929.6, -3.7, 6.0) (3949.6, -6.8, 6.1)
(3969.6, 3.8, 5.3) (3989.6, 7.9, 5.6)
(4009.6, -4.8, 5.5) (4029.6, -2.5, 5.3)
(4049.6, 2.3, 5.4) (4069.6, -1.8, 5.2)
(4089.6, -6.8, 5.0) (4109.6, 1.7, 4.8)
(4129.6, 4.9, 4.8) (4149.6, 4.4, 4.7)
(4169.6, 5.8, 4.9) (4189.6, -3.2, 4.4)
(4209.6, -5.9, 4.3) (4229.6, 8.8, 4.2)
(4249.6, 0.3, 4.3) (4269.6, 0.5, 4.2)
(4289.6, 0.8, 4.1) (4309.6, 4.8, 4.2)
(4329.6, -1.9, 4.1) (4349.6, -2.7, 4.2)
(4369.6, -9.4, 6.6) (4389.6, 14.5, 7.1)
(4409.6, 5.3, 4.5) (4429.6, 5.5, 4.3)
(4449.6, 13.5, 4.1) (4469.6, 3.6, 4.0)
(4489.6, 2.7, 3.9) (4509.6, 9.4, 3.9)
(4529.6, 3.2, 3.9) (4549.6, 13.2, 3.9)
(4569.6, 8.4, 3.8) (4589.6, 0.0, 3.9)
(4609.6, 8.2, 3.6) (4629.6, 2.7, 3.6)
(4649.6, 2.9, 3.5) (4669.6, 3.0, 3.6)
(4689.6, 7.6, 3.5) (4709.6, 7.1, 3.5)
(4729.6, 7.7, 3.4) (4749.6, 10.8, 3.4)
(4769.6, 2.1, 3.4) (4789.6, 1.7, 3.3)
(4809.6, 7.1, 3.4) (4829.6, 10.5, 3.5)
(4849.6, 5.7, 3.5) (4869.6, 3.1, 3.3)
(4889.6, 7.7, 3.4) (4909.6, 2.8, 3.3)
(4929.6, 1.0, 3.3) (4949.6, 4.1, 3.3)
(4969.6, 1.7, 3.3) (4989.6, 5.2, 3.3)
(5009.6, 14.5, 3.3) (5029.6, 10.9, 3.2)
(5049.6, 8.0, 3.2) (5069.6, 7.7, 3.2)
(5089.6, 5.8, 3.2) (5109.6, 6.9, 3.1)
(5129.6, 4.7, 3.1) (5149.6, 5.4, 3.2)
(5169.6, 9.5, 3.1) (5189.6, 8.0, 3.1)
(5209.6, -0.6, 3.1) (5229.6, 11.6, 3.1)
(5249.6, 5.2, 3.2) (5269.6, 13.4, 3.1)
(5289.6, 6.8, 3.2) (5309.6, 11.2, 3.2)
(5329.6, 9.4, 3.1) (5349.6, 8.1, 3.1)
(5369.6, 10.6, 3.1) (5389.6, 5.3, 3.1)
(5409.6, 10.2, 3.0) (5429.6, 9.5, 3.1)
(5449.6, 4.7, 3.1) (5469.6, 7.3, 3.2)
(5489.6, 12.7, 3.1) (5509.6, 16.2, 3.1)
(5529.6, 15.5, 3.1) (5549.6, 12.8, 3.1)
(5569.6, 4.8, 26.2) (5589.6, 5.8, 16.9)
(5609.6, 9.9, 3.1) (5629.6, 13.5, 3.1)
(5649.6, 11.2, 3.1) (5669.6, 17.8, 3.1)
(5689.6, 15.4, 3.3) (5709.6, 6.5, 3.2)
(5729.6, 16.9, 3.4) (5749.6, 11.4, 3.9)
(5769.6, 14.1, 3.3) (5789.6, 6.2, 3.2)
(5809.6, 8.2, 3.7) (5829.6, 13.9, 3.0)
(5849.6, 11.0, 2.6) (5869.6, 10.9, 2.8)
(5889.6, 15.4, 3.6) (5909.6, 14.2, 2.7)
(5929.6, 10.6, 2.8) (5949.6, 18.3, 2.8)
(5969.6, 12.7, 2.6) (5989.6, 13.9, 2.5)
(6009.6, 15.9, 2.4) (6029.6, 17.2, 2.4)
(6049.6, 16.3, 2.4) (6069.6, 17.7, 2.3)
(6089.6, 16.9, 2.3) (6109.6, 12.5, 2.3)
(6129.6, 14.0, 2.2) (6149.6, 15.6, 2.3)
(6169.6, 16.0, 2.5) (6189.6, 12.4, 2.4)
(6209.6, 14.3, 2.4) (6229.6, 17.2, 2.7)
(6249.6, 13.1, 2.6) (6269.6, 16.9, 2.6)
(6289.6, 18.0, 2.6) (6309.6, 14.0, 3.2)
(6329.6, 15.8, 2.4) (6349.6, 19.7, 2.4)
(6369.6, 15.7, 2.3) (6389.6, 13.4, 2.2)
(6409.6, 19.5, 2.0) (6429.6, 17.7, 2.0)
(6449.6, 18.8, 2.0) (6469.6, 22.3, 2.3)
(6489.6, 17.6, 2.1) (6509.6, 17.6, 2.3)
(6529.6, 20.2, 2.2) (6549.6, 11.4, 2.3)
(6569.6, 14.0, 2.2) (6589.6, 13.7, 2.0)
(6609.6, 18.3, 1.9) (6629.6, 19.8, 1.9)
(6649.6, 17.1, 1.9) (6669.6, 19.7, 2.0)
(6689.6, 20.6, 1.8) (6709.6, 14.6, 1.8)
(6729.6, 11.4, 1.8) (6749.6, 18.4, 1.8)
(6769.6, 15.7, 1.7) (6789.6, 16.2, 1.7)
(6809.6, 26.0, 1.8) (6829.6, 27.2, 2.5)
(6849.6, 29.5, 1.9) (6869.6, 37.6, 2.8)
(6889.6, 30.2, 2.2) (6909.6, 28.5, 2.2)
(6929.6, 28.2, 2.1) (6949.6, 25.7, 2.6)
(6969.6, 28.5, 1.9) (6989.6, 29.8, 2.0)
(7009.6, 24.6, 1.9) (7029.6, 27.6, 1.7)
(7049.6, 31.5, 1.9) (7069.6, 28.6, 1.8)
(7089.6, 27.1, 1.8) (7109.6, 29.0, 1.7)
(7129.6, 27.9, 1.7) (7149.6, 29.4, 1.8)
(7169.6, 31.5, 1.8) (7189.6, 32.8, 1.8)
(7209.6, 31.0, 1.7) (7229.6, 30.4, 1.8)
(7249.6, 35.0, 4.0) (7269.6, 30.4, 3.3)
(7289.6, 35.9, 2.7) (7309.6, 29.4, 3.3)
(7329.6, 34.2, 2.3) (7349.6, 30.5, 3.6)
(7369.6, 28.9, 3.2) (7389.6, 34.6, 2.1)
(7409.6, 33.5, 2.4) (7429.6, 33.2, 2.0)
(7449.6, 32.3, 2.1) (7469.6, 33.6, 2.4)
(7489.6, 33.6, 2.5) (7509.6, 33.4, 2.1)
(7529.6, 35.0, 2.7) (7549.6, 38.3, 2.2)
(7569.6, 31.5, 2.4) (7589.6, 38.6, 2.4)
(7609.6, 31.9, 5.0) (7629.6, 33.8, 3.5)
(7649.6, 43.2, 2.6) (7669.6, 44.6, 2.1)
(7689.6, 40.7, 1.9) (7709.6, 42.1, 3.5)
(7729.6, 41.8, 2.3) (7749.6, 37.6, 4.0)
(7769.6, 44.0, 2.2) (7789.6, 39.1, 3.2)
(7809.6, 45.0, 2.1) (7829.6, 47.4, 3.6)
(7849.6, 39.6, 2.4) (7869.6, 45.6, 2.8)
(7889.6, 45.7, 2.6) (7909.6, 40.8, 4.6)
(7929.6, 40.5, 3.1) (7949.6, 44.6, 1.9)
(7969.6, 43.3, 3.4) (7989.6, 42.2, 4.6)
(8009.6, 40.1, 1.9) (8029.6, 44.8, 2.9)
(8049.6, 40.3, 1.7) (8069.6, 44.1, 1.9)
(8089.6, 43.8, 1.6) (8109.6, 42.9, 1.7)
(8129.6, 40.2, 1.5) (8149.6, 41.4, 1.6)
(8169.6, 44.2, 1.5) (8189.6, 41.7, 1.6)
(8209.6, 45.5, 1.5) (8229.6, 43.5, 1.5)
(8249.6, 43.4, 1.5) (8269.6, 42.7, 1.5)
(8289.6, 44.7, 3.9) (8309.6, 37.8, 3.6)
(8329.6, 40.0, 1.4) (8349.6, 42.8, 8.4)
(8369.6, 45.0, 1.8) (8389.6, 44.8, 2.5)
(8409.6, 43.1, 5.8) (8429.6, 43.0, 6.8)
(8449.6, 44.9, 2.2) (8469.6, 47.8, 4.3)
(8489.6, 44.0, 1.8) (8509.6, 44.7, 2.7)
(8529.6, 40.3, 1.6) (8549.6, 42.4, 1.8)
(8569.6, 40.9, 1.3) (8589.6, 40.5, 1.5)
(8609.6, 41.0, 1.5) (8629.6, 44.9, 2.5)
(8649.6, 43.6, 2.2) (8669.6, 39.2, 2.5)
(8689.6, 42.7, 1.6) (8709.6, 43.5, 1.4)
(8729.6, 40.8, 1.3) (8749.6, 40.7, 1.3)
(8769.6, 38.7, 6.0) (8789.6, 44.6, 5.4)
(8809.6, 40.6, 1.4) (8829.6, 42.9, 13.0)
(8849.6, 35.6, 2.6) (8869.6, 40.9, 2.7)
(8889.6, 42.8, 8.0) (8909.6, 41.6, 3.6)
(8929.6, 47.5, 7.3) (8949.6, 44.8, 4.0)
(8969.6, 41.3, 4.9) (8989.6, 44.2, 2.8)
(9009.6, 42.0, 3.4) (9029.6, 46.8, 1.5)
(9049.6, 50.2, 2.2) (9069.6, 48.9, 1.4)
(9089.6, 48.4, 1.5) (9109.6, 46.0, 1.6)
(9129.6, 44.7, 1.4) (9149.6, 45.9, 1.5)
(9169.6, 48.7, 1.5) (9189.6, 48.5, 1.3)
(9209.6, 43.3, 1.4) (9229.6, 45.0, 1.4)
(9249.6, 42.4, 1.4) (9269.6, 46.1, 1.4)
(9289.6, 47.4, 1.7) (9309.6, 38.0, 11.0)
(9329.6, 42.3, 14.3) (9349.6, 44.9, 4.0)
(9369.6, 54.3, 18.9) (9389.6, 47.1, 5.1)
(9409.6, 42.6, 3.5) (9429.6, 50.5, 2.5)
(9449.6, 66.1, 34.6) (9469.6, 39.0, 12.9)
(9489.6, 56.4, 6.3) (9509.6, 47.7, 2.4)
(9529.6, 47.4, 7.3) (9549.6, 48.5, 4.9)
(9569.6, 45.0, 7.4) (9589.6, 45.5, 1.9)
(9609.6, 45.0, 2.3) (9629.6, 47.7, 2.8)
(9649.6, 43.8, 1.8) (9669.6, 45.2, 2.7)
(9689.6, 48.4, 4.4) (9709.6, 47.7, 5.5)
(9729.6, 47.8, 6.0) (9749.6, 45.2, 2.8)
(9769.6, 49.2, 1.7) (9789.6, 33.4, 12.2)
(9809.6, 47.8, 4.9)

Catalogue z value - 0.709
